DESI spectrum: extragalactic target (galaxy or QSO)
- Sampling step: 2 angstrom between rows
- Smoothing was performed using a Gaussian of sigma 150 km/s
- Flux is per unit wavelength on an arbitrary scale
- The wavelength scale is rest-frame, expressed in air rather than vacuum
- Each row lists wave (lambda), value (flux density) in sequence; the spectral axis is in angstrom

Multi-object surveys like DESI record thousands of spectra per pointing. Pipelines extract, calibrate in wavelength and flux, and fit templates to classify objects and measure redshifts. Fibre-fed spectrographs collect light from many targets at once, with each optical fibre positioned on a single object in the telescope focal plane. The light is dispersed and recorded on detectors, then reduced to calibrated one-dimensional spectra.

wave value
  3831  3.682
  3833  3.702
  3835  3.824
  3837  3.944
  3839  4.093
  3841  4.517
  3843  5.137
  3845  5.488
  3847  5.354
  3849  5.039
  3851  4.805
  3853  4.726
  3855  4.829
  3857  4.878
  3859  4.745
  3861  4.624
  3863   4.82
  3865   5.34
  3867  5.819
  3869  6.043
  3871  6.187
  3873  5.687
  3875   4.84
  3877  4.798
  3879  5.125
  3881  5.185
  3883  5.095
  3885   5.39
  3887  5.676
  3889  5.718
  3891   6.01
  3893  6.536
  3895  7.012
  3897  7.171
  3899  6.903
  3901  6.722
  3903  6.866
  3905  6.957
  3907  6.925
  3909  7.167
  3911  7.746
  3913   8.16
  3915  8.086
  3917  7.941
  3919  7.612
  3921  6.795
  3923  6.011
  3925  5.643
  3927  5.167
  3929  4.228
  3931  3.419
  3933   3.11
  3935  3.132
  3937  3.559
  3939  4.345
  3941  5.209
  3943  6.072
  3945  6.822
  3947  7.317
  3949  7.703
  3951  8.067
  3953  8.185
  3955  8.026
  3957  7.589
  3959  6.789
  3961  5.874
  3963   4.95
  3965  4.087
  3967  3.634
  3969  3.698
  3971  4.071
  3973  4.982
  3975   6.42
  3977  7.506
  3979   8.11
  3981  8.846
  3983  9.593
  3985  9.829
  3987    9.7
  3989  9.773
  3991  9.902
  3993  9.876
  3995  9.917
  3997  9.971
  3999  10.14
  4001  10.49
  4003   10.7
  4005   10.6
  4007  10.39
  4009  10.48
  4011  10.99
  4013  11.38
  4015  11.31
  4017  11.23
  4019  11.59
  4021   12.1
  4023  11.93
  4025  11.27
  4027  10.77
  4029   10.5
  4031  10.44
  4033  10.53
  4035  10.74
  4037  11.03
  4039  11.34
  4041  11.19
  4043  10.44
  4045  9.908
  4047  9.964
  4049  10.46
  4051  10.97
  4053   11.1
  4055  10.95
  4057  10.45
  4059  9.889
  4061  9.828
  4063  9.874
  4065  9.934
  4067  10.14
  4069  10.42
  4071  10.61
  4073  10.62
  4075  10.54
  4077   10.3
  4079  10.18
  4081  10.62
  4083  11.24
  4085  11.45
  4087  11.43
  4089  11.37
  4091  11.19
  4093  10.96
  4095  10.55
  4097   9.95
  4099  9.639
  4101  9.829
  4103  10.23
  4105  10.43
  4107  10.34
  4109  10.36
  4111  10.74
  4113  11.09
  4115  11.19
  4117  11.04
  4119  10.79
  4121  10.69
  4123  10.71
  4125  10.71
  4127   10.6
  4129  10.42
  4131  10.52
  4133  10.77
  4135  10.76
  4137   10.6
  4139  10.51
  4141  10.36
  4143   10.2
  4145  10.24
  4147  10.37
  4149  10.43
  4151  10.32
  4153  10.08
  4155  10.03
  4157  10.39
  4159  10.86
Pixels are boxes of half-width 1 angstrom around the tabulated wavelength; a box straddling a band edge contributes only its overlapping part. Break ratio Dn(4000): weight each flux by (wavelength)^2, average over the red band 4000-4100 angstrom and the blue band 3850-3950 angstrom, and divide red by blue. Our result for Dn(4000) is 1.99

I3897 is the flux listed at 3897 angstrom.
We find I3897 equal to 7.171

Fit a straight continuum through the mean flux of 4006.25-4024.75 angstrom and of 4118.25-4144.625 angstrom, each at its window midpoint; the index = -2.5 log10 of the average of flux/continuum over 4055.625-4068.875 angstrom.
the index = 0.095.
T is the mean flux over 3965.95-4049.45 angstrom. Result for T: 9.7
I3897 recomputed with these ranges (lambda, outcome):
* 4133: 10.77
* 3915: 8.086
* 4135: 10.76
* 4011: 10.99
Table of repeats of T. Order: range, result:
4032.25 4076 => 10.5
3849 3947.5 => 5.76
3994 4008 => 10.3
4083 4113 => 10.6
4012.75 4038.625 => 11.1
